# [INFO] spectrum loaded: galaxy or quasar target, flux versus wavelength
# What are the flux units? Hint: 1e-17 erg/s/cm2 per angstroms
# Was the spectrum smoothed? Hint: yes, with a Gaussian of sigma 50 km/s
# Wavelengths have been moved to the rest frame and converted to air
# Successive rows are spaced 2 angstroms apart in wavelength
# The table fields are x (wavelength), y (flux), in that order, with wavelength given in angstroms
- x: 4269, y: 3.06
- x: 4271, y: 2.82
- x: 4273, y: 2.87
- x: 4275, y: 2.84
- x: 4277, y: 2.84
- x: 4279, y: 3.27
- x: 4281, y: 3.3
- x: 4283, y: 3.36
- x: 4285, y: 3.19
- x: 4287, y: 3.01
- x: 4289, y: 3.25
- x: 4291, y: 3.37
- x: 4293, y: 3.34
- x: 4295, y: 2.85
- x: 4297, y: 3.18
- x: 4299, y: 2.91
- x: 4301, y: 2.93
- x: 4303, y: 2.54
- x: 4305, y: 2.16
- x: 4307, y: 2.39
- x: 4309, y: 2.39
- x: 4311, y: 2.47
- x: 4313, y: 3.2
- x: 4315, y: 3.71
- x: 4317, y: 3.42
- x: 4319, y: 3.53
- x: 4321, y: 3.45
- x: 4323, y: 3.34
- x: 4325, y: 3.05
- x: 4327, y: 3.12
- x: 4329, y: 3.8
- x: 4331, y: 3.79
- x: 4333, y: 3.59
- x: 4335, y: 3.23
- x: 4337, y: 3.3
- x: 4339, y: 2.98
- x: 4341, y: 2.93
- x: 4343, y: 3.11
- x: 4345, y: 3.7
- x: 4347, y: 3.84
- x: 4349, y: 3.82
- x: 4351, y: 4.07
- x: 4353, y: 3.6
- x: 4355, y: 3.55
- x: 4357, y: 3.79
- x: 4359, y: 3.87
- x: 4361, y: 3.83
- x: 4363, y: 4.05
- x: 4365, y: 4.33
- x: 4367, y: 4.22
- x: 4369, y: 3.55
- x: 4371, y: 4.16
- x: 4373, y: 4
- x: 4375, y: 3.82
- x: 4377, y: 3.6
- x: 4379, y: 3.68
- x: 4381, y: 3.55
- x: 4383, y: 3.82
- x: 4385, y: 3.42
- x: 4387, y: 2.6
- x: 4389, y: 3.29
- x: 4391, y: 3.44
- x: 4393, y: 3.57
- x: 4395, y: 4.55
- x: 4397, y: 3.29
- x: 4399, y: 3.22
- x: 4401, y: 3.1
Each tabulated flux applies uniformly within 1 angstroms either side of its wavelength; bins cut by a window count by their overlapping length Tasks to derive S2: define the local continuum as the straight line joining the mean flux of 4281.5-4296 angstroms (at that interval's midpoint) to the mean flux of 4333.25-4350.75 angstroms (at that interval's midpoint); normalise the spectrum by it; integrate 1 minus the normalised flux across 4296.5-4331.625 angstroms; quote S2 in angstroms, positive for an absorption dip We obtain 2.47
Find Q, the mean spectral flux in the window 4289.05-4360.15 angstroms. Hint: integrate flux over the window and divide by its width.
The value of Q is 3.27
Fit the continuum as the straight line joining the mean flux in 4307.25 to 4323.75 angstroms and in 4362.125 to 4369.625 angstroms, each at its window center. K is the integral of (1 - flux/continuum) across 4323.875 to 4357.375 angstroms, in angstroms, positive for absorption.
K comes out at 1.1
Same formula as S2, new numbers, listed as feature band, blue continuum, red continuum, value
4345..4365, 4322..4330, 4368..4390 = -2.1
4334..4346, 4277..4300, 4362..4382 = 1.4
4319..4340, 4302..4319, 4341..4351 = -0.9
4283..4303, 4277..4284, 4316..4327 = 1.1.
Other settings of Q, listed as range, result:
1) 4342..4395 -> 3.72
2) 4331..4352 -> 3.47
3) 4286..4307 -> 2.93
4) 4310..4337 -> 3.36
